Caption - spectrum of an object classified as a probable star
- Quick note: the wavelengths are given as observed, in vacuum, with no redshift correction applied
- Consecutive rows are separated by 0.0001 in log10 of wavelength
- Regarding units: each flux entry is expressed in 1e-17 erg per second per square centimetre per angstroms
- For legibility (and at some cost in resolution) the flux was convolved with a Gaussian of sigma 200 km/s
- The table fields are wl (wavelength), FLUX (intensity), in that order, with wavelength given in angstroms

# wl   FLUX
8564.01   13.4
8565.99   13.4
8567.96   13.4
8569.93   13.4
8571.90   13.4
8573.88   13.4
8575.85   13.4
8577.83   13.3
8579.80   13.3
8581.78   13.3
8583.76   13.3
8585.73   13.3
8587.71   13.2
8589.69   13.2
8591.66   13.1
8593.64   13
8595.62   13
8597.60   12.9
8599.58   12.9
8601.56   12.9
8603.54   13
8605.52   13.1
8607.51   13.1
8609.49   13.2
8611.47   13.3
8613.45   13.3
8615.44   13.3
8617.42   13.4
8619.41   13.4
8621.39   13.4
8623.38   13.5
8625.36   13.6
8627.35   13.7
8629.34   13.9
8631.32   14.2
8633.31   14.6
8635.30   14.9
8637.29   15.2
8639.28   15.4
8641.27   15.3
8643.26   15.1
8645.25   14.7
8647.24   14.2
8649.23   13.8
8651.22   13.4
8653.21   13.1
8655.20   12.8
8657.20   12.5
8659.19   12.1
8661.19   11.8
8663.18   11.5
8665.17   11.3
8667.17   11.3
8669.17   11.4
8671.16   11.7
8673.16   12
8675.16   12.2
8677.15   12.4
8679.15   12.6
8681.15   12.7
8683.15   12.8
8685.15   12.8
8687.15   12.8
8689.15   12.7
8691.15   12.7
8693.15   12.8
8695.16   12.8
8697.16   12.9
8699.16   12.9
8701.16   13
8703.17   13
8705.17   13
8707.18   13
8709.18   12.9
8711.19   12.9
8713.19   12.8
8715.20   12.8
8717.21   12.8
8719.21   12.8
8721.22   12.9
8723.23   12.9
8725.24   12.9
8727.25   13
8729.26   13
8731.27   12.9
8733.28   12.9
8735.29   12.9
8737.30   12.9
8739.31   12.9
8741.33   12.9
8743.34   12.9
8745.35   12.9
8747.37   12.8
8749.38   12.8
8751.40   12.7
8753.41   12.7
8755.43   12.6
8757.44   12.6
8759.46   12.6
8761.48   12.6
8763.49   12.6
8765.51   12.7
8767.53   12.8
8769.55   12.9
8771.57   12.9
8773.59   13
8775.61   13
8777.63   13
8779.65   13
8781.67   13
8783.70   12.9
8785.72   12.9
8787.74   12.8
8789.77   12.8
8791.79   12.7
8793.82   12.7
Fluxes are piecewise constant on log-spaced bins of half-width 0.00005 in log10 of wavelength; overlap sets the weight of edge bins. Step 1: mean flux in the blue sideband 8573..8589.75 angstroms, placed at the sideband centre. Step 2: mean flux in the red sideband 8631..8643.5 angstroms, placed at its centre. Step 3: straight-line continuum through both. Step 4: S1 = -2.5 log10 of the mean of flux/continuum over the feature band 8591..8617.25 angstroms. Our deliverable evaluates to 0.07 mag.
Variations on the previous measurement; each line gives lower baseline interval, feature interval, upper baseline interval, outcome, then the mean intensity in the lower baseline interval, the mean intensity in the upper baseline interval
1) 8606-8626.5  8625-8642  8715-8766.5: -0.10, 13.3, 12.8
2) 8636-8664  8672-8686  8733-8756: 0.08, 13.7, 12.8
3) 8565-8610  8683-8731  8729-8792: 0.01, 13.2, 12.8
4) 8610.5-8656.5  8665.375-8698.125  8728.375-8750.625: 0.09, 14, 12.9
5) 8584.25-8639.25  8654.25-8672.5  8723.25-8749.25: 0.12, 13.5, 12.9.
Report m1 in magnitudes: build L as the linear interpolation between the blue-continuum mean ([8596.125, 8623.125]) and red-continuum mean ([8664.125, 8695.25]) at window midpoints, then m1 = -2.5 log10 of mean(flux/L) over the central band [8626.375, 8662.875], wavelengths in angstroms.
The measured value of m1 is -0.09 mag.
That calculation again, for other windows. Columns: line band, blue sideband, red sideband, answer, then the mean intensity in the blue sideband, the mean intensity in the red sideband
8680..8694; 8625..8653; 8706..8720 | 0.05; 14.4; 12.9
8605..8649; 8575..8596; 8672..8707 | -0.08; 13.2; 12.7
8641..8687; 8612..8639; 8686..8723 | 0.06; 13.9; 12.9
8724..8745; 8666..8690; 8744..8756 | -0.02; 12.3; 12.8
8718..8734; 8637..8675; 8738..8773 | -0.01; 13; 12.8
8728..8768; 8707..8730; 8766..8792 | 0.01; 12.9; 12.9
